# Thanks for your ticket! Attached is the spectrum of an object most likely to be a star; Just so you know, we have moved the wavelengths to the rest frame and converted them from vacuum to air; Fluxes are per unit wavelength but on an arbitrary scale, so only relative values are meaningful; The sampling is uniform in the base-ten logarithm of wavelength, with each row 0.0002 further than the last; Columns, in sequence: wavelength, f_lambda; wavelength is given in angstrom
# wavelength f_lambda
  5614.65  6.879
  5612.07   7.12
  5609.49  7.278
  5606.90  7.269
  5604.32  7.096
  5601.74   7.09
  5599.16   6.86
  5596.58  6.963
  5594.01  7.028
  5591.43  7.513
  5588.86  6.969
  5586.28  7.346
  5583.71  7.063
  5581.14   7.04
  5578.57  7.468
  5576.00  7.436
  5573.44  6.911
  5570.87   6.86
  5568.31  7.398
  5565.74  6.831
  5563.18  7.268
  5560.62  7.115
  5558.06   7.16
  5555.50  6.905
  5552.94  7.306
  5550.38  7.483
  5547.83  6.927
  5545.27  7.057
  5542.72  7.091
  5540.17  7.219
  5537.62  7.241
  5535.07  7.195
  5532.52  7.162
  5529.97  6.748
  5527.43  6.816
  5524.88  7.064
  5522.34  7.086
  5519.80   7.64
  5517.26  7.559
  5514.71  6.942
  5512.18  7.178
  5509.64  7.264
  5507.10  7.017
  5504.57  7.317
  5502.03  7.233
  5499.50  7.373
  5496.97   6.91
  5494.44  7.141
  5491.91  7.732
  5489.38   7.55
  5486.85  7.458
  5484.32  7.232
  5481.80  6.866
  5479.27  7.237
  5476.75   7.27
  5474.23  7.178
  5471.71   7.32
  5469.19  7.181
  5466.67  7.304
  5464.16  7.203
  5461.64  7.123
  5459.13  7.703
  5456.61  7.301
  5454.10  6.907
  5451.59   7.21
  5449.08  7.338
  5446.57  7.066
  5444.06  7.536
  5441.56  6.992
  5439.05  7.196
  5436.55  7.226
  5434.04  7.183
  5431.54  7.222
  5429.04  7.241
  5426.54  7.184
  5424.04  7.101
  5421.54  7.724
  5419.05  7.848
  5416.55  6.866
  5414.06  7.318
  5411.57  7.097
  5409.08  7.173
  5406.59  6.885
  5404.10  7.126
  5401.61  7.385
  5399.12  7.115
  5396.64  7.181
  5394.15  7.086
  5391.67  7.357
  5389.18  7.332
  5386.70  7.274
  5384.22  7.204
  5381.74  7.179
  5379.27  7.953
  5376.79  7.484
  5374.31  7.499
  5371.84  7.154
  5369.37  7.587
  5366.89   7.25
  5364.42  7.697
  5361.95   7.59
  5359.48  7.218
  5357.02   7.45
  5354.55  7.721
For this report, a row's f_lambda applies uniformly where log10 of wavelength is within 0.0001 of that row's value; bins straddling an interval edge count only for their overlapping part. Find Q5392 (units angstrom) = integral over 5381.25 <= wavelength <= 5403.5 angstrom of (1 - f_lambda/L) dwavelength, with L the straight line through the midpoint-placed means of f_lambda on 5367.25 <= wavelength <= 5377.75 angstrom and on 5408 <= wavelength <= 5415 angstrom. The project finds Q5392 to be 0.2 angstrom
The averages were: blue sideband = 7.41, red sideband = 7.2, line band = 7.23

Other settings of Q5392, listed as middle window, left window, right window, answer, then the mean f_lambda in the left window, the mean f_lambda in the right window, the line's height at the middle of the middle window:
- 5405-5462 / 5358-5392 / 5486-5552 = 0.7 angstrom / 7.41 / 7.21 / 7.33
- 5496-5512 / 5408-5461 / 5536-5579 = 0.0 angstrom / 7.26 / 7.15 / 7.2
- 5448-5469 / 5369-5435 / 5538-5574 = -0.1 angstrom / 7.28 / 7.12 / 7.22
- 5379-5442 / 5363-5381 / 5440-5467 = 1.2 angstrom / 7.51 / 7.24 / 7.38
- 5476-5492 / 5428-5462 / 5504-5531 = -0.3 angstrom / 7.23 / 7.15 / 7.19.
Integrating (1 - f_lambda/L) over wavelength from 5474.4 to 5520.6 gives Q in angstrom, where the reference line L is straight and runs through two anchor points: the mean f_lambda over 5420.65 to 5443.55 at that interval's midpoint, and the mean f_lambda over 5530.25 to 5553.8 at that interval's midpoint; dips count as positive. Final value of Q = -0.5 angstrom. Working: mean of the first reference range 7.23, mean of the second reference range 7.17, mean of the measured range 7.27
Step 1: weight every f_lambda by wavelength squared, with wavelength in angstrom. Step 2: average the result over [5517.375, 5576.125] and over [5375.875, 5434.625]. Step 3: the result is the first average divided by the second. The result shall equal 1.0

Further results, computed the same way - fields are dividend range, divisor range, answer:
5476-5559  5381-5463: 1.03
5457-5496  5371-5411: 1.04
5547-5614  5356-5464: 1.04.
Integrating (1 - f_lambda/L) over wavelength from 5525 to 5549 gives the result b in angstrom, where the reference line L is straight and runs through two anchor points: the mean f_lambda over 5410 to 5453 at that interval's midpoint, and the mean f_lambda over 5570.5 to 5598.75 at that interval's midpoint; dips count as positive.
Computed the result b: 0.4 angstrom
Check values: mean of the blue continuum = 7.25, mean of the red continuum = 7.15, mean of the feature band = 7.05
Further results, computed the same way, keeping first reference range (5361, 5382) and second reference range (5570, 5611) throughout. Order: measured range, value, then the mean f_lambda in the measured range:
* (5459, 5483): 0.4 angstrom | 7.22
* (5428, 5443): 0.4 angstrom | 7.18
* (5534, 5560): 0.2 angstrom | 7.16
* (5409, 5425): 0.2 angstrom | 7.32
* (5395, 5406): 0.4 angstrom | 7.18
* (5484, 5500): -0.1 angstrom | 7.34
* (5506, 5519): 0.1 angstrom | 7.21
